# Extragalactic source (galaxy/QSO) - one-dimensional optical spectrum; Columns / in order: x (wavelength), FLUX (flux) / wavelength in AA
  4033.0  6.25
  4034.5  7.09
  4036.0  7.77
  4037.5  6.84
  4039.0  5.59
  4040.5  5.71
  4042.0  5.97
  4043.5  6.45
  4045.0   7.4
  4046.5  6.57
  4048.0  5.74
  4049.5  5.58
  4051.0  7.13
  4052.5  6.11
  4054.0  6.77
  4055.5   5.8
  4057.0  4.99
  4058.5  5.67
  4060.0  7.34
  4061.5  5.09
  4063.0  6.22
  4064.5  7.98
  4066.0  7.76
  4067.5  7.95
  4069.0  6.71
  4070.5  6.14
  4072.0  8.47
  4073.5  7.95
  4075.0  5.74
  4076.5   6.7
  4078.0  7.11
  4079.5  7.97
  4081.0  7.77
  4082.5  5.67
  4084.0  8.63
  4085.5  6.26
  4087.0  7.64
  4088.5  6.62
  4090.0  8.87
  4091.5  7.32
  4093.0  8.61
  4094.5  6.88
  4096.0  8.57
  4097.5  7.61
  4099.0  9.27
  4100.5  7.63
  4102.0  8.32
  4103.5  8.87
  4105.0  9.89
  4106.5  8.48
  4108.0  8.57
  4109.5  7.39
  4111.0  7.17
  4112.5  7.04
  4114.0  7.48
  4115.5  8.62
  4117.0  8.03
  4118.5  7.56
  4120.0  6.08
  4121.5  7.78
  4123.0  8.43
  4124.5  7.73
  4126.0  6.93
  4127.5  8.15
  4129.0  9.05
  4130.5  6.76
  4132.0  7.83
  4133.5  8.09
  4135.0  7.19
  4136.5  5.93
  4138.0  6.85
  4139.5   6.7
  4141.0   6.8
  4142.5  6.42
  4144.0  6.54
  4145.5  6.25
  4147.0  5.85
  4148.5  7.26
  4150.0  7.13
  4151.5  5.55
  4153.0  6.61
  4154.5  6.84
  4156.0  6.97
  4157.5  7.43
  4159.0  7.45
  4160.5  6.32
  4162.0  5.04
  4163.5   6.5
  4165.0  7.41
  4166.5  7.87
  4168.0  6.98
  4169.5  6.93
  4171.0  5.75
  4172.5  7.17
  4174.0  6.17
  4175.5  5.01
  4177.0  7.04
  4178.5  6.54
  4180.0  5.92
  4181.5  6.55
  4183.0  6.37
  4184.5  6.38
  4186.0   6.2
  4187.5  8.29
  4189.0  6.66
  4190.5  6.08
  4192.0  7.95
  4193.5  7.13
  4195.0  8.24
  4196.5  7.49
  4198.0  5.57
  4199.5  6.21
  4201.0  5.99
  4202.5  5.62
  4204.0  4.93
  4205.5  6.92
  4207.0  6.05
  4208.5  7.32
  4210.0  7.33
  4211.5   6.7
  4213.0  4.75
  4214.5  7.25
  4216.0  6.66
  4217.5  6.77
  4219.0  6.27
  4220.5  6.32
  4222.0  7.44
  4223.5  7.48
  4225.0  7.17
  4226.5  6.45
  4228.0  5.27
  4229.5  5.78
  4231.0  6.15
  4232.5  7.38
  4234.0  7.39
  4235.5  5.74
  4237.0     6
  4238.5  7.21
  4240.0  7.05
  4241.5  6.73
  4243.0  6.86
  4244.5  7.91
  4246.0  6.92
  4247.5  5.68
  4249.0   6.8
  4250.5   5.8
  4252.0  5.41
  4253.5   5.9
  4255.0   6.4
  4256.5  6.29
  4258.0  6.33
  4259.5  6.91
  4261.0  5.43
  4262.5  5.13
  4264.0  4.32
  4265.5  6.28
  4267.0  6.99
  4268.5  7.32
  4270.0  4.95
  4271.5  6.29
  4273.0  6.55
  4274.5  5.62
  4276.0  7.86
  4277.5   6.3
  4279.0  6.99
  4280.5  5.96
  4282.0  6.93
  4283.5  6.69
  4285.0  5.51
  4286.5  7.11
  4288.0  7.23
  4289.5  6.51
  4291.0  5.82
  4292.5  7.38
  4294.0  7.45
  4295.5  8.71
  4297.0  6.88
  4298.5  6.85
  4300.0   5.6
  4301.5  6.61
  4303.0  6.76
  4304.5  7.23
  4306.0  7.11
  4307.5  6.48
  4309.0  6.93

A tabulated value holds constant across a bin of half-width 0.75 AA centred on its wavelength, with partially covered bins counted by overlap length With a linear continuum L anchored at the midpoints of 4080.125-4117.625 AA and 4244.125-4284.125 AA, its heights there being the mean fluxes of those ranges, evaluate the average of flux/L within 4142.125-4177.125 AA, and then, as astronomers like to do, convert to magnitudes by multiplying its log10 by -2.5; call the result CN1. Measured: 0.11 mag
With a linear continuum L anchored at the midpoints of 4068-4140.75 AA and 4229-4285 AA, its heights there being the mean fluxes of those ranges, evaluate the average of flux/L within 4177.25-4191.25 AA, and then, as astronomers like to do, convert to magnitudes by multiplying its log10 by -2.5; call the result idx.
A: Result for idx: 0.06 mag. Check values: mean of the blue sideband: 7.6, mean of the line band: 6.57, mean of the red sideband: 6.38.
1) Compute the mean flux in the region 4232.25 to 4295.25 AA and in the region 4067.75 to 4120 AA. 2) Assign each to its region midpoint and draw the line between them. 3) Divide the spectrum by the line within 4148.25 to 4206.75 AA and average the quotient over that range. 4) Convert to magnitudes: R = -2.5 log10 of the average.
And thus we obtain 0.07 mag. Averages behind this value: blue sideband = 7.67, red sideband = 6.47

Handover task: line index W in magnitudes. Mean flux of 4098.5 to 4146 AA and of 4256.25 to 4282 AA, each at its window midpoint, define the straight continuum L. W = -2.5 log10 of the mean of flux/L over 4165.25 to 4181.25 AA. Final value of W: 0.09 mag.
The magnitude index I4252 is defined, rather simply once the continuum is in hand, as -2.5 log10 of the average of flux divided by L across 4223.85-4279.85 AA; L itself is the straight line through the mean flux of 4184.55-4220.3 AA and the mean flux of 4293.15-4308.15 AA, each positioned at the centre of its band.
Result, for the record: 0.07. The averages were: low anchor 6.62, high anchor 6.97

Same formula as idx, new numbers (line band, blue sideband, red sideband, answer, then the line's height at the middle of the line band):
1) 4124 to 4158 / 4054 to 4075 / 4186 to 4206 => -0.04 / 6.7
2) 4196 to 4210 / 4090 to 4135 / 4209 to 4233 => 0.09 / 6.8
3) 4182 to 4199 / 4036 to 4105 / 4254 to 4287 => -0.05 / 6.59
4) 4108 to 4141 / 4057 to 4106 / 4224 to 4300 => -0.04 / 7.22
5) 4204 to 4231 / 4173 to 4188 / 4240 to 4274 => -0.03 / 6.34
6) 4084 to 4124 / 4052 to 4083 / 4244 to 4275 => -0.19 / 6.65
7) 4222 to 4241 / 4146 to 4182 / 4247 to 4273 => -0.07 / 6.2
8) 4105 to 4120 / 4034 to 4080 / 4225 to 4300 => -0.19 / 6.6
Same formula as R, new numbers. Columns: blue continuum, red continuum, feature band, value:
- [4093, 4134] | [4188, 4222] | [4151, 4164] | 0.12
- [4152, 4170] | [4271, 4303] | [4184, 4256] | 0.03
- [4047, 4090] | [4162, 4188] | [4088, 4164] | -0.11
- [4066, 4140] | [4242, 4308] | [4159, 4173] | 0.08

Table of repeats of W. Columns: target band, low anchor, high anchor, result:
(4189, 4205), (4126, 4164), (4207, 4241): 0.028 mag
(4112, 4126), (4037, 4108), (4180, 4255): -0.098 mag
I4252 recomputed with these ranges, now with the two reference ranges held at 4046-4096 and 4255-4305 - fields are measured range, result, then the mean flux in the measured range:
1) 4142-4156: 0.04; 6.52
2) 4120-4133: -0.14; 7.74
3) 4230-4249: -0.03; 6.74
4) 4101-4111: -0.23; 8.46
